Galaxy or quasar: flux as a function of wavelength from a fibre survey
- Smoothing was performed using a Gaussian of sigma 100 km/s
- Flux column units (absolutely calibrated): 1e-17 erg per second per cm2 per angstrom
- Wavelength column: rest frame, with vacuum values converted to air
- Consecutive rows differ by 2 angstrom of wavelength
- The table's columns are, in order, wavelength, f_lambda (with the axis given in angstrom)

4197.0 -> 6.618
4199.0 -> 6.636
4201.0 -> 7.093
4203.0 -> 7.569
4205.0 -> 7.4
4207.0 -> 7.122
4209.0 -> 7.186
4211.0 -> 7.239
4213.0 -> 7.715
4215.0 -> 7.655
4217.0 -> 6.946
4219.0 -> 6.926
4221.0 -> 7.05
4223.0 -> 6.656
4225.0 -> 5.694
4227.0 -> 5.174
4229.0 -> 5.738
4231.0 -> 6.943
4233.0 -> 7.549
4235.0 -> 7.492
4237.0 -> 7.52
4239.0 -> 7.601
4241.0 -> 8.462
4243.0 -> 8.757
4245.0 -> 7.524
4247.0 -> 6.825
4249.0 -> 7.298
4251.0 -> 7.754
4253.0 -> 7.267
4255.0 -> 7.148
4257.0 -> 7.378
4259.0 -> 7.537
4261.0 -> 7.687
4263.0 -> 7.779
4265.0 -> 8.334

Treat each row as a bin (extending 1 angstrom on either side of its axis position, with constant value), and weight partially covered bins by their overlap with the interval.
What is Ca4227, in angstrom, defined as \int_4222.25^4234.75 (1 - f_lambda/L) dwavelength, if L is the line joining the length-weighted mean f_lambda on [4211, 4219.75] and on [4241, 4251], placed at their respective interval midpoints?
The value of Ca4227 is 1.9 angstrom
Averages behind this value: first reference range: 7.31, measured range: 6.36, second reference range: 7.7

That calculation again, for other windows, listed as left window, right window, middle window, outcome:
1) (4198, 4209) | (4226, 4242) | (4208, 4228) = 0.8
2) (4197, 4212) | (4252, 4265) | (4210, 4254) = 1.0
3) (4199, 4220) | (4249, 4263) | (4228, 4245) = -0.3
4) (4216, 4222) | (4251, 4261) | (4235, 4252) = -1.0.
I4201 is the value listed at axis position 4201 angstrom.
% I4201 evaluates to 7.093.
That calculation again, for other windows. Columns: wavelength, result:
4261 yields 7.687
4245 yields 7.524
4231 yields 6.943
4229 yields 5.738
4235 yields 7.492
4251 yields 7.754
